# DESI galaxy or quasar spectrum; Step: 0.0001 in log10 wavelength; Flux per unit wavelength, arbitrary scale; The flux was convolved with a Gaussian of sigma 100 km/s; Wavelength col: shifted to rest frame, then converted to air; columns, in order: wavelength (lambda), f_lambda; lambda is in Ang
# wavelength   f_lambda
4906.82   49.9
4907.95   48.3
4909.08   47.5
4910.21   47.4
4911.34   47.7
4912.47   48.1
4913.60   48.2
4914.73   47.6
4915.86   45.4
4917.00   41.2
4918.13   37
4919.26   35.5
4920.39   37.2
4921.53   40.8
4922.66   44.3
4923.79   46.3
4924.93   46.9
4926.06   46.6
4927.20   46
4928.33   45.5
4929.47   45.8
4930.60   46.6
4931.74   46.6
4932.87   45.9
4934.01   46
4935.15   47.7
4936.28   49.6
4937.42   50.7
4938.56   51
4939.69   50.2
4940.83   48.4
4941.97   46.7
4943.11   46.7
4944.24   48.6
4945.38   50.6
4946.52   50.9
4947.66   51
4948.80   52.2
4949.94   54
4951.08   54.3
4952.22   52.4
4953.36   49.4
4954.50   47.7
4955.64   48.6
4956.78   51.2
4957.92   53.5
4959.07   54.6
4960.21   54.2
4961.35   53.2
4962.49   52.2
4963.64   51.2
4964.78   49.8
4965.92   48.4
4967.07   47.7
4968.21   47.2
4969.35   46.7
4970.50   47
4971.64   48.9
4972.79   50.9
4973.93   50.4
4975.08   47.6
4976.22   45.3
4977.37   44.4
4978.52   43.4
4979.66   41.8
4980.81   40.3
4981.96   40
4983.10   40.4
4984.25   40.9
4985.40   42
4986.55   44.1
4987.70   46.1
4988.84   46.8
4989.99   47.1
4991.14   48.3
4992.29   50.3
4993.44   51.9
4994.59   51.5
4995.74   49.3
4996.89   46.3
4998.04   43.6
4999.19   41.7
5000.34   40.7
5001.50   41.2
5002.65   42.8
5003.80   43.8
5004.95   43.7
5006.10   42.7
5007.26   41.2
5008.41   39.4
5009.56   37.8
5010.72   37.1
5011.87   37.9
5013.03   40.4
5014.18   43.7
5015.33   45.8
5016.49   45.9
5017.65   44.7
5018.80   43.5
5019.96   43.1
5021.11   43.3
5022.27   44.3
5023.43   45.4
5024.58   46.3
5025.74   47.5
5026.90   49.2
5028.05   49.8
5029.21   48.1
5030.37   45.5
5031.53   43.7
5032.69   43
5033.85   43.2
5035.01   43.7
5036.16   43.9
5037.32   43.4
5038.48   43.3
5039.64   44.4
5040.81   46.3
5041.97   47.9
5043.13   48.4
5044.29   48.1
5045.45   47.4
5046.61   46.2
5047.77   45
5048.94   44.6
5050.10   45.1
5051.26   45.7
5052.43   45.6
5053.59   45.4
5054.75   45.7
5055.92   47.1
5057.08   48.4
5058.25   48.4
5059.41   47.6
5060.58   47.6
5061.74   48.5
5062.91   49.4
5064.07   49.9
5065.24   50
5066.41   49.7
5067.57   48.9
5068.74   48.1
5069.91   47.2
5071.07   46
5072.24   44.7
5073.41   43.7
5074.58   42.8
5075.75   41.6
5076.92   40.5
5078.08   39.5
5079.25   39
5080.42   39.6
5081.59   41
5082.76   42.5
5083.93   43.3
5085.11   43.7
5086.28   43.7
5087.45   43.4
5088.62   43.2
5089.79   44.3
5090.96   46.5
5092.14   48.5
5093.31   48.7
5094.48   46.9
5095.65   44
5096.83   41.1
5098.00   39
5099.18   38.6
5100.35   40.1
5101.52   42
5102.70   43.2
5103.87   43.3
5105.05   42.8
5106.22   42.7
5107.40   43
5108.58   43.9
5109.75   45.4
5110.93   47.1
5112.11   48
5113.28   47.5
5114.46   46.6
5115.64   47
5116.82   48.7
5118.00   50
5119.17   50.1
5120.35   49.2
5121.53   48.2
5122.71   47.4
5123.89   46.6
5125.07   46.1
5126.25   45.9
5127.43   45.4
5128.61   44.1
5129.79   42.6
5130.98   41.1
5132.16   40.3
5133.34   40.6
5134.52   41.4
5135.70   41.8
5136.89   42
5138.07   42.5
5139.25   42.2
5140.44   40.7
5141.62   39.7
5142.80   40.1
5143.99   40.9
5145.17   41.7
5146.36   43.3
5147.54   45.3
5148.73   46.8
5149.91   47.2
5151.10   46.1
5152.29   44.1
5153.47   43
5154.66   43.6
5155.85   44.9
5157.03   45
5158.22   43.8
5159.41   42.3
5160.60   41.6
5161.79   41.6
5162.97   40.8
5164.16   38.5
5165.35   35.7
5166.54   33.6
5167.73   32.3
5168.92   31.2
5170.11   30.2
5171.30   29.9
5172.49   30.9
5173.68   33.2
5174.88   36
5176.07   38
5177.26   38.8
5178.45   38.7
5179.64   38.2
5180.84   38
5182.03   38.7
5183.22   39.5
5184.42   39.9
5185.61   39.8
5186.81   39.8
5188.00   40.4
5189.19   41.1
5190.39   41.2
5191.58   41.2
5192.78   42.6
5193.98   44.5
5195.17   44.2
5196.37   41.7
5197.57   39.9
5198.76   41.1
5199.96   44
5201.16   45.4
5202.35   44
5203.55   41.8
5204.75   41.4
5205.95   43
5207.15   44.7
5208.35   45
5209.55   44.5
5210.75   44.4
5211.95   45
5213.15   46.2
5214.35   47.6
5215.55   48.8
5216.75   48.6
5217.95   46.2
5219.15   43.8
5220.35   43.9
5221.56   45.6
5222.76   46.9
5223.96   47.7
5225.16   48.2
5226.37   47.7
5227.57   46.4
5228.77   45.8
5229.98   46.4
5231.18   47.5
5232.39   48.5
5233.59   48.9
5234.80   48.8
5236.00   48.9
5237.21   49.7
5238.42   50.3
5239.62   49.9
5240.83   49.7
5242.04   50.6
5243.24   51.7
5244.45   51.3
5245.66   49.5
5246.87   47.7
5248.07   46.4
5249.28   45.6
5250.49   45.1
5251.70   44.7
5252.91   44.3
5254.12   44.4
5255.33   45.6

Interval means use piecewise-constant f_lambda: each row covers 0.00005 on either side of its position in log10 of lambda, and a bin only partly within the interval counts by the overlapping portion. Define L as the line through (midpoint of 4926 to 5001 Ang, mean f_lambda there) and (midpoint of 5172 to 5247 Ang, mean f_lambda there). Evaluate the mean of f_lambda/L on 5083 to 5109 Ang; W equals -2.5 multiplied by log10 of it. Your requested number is 0.06 mag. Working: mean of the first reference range 47.9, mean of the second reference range 44.2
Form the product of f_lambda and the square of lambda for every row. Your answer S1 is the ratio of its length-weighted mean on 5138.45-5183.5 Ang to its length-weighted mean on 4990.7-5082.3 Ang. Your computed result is 0.9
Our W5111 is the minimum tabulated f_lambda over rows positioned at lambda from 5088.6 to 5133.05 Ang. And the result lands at 38.6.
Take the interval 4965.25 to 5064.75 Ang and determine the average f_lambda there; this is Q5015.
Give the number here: 45.3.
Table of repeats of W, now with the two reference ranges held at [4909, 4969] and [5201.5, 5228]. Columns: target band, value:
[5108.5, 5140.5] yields 0.03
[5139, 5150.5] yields 0.08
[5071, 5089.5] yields 0.11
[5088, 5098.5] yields 0.04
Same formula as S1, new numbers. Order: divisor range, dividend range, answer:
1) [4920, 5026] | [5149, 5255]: 1.02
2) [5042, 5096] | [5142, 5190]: 0.90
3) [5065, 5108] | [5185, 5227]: 1.06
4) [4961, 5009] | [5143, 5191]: 0.93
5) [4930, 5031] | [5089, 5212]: 0.97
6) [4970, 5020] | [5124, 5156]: 1.03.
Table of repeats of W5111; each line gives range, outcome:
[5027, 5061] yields 43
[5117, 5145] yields 39.7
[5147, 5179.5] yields 29.9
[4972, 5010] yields 37.8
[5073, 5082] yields 39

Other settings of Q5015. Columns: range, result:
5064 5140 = 44.4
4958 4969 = 51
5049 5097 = 45.3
